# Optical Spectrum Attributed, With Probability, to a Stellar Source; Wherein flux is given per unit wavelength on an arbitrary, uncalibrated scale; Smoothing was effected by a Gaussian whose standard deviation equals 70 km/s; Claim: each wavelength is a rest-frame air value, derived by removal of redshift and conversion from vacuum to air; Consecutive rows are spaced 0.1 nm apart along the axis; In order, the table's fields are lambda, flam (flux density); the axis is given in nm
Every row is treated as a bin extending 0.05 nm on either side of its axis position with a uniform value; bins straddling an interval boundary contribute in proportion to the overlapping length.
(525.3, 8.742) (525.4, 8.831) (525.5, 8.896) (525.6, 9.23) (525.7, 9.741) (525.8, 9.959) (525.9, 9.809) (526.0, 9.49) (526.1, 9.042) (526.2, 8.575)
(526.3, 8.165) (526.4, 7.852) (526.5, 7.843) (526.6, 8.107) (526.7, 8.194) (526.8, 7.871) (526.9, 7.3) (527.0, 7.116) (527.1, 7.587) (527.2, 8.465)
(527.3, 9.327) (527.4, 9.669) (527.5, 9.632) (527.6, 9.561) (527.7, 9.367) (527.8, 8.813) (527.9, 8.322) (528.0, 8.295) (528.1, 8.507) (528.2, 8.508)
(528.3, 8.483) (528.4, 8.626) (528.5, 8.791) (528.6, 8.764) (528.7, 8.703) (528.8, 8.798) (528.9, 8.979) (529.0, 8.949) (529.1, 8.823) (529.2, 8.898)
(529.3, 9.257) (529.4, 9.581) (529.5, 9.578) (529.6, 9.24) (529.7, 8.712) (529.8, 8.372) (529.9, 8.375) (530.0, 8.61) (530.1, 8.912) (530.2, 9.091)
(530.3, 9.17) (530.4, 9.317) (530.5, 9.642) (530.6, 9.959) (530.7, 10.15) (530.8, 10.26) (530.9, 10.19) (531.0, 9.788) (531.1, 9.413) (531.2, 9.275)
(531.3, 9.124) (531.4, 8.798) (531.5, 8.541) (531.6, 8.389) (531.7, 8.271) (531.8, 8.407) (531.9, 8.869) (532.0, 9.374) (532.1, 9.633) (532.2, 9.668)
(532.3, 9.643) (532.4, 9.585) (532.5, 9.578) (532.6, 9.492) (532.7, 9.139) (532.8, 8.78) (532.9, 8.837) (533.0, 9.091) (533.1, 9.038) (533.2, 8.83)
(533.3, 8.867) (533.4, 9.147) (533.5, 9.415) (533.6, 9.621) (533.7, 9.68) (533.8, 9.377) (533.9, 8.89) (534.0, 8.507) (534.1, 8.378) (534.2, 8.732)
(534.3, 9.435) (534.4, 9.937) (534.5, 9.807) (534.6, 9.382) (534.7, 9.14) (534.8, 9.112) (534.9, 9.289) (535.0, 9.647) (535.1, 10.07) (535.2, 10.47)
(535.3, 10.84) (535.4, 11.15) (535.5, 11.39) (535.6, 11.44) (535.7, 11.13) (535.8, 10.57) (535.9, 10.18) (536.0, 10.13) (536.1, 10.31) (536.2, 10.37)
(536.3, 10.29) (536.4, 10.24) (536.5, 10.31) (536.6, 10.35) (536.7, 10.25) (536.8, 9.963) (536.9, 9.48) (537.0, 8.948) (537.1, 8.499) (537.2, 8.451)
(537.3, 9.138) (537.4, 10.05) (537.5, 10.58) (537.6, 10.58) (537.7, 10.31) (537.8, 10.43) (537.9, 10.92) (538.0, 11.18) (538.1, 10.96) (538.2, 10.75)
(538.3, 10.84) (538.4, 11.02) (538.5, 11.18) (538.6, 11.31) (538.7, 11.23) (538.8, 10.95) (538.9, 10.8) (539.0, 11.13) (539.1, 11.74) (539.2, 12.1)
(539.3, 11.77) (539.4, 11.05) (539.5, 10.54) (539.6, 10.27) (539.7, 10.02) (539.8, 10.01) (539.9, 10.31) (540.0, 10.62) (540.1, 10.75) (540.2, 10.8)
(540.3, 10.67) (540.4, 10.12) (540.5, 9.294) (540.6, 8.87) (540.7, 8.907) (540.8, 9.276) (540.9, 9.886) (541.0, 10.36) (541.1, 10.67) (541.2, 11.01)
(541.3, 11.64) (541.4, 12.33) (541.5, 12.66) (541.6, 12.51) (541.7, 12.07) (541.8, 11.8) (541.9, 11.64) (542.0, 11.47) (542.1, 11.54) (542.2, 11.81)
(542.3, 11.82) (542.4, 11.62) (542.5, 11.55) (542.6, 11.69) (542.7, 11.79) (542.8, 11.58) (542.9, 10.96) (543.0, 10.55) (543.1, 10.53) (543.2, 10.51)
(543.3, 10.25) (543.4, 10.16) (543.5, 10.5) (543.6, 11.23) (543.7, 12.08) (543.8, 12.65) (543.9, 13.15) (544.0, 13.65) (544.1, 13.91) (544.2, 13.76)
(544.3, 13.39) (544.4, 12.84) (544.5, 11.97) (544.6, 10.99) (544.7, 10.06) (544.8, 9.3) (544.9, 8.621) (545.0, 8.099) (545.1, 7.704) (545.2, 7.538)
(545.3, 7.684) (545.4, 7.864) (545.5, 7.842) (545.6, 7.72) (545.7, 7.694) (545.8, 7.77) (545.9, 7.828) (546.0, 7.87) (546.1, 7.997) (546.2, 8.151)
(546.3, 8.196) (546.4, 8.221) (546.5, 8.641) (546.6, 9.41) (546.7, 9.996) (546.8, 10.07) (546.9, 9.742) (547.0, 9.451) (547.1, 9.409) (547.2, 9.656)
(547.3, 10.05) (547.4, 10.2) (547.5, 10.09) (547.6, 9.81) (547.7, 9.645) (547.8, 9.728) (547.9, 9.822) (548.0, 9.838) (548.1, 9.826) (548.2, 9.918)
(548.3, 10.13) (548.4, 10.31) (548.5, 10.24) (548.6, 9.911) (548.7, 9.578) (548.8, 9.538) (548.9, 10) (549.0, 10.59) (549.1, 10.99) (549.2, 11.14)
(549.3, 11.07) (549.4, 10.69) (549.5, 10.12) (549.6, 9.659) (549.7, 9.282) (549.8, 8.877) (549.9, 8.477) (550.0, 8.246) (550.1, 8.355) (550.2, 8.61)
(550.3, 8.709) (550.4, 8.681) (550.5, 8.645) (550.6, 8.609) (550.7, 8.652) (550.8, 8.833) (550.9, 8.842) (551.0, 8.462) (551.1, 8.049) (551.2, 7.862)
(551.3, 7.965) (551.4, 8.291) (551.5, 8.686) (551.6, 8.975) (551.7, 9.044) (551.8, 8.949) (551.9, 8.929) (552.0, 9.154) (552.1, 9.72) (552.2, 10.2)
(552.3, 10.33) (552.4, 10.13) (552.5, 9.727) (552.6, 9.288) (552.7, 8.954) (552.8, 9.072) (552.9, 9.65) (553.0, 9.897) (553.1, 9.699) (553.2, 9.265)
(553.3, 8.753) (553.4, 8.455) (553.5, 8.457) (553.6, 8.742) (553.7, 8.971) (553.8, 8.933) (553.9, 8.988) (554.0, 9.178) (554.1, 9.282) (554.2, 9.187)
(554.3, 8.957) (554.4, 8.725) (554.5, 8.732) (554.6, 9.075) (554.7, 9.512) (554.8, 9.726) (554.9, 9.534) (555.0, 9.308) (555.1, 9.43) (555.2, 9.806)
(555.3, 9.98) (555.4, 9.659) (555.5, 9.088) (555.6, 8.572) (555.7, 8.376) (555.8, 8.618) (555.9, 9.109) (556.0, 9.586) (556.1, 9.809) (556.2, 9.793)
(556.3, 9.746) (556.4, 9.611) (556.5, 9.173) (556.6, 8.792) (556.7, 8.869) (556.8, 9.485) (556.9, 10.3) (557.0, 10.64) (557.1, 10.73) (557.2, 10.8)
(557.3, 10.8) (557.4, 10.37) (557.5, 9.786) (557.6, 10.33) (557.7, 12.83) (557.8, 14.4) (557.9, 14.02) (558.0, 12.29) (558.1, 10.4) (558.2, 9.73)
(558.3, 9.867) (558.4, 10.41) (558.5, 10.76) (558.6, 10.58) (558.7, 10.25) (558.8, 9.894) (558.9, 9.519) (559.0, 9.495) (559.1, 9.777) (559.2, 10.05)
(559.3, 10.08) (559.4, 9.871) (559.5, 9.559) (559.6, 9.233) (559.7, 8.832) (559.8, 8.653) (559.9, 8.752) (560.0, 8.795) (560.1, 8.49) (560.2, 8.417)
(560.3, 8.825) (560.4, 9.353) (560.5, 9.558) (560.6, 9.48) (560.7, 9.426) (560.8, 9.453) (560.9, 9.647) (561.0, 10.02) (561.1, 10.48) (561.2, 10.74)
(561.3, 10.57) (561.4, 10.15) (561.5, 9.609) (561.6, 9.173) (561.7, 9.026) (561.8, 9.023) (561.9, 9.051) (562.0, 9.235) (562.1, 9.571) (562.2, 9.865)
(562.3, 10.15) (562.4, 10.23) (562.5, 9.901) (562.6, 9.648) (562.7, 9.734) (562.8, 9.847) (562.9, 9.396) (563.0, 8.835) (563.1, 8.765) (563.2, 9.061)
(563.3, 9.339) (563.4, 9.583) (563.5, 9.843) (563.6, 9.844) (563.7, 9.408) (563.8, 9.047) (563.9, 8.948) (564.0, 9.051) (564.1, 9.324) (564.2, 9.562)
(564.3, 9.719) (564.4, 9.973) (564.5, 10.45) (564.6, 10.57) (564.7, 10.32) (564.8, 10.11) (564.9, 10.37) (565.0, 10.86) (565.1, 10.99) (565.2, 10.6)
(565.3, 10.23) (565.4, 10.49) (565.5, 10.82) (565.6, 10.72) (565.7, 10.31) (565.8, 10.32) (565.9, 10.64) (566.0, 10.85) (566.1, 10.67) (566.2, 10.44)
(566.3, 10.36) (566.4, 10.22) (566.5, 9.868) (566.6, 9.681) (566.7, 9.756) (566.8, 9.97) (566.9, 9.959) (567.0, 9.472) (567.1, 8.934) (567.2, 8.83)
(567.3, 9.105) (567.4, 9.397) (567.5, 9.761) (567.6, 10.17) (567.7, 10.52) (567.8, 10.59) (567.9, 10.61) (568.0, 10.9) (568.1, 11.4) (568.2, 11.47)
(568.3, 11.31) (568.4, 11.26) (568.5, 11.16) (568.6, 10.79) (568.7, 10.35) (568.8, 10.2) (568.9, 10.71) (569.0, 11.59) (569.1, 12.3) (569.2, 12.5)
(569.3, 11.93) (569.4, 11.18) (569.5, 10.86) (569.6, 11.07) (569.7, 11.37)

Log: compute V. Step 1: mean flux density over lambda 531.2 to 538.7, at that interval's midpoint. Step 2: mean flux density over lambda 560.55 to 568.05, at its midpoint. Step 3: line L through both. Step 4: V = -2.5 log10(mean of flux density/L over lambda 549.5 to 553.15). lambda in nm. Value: 0.10 mag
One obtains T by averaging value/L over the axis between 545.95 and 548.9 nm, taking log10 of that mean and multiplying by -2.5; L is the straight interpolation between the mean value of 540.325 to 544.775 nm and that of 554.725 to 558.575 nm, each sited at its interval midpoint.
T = 0.15 mag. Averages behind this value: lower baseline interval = 11.4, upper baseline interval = 10.1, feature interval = 9.51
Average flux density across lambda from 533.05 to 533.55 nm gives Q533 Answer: 9.06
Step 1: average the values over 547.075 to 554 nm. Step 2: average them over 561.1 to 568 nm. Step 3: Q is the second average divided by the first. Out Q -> 1.1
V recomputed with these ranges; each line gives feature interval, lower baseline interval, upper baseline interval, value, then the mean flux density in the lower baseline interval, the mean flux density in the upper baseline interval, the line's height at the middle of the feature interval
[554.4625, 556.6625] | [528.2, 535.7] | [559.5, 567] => 0.04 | 9.3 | 9.76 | 9.64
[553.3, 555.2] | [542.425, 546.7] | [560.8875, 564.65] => 0.09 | 10.1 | 9.64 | 9.86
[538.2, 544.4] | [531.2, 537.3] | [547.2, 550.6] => -0.17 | 9.53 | 9.7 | 9.61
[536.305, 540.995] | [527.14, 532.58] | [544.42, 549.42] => -0.12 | 9.09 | 9.39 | 9.24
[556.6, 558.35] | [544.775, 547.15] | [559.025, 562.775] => -0.17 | 8.44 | 9.53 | 9.28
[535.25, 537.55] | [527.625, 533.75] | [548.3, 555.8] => -0.12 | 9.09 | 9.25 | 9.13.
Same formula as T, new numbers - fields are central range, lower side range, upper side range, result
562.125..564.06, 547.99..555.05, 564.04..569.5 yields 0.074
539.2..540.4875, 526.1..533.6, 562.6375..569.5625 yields -0.143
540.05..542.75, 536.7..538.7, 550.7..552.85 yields -0.117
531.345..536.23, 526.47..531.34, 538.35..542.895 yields 0.032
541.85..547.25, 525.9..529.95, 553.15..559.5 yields -0.100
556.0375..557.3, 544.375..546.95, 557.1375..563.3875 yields -0.024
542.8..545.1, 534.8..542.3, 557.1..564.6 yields -0.082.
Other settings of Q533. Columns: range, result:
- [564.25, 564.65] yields 10.2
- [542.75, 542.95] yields 11.3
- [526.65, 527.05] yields 7.62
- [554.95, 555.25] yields 9.51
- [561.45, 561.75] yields 9.27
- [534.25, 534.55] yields 9.73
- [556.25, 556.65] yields 9.33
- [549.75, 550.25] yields 8.51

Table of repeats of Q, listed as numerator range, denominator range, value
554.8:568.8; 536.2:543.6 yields 0.93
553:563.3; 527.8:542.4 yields 0.98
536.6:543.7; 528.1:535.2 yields 1.17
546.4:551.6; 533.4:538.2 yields 0.95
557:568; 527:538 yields 1.06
